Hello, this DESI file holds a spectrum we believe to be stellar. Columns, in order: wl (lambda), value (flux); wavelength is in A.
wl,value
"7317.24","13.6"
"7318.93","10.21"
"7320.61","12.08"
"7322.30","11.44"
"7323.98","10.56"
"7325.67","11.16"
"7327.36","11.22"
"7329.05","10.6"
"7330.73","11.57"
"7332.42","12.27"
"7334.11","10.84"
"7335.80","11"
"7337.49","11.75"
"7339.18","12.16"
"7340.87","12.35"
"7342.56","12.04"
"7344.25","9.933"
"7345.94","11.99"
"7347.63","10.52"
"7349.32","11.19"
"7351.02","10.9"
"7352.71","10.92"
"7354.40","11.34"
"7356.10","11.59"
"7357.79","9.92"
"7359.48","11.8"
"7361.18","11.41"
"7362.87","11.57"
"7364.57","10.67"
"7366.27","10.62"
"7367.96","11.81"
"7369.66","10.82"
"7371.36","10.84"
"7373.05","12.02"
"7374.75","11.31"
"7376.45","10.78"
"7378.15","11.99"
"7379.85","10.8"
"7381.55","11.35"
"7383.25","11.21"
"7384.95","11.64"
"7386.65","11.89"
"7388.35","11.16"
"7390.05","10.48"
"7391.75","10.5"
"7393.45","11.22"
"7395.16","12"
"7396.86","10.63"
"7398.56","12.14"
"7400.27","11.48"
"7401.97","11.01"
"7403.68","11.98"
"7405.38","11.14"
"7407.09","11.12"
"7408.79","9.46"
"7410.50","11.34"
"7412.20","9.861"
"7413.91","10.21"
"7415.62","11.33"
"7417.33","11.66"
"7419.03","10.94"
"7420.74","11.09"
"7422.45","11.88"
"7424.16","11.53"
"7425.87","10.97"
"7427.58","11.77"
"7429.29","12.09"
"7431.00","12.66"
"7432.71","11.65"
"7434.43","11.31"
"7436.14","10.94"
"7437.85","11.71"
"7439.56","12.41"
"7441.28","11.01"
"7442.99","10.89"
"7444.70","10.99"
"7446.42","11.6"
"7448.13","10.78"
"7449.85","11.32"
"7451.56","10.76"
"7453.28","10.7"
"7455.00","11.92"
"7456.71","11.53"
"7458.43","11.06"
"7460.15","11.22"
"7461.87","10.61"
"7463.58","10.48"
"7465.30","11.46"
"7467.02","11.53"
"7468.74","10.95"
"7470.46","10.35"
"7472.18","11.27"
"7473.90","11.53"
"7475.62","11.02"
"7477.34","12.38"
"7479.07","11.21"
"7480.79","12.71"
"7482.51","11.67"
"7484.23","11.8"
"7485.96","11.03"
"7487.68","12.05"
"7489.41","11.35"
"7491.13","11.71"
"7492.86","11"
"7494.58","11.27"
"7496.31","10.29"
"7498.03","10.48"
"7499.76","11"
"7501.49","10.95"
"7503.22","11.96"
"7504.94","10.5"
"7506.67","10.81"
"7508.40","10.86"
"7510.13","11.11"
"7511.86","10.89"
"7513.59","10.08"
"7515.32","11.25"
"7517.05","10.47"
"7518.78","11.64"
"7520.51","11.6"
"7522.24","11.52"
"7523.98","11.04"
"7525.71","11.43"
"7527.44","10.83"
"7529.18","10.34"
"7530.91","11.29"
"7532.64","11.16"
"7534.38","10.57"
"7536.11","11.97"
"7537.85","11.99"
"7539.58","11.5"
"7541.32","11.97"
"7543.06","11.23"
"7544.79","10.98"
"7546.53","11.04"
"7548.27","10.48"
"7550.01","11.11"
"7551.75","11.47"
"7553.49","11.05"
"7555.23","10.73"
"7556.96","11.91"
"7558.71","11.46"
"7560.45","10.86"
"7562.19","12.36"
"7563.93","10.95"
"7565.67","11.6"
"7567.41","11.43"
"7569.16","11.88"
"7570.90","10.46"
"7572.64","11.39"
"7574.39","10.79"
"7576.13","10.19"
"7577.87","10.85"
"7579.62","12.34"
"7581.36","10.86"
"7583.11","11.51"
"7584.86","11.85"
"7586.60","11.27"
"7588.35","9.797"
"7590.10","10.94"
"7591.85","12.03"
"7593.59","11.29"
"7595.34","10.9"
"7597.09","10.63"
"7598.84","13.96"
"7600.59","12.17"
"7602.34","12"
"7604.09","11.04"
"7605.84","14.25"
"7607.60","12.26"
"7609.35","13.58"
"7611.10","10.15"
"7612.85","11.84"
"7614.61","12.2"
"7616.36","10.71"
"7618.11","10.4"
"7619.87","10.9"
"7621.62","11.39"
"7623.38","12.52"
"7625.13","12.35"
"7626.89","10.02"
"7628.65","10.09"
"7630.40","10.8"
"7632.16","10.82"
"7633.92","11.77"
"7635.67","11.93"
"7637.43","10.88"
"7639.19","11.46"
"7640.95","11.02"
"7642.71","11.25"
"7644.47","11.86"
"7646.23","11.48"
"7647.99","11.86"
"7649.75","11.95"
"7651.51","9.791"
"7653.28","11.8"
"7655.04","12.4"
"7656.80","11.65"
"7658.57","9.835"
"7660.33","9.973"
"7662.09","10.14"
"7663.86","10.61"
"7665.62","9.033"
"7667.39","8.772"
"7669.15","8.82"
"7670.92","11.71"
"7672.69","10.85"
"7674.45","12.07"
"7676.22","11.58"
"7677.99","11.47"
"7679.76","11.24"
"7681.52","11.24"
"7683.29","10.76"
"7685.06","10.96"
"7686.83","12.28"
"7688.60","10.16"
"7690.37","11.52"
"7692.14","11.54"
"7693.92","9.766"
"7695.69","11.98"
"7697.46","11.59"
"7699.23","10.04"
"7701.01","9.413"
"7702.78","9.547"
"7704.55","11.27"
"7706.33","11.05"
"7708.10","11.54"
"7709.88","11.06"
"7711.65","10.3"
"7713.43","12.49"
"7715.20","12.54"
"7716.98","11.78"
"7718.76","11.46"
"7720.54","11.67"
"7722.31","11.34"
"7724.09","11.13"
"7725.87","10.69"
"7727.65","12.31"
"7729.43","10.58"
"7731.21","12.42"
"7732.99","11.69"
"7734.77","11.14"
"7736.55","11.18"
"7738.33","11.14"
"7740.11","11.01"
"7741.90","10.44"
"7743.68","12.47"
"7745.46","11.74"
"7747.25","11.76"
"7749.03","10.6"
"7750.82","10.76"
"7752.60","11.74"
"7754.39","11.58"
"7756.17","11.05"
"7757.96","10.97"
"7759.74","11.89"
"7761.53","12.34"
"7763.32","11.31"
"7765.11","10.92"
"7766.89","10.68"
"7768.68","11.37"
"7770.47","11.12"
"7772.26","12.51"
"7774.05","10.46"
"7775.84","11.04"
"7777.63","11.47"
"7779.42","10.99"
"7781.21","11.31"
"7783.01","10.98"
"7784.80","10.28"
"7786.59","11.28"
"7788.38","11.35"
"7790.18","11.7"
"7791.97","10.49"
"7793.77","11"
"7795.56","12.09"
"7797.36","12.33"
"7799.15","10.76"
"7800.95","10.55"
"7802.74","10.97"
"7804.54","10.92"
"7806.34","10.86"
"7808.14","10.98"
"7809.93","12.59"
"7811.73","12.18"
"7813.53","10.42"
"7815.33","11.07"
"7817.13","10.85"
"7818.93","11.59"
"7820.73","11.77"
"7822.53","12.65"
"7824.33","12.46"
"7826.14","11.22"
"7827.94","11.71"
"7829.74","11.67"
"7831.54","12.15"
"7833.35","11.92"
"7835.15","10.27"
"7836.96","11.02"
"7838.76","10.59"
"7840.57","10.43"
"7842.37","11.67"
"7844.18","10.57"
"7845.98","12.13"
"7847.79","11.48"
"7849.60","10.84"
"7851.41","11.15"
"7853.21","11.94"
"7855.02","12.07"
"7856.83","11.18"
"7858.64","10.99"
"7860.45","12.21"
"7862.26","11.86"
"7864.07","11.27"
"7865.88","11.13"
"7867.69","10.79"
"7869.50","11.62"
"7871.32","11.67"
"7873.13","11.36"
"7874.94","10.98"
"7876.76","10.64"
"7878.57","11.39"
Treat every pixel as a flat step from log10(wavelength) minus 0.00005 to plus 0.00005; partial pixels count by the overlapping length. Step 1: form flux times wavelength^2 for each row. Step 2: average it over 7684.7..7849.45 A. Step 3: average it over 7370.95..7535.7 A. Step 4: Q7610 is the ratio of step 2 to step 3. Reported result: 1.09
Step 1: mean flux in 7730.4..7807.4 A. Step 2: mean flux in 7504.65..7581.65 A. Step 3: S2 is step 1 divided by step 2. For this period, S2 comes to 1.0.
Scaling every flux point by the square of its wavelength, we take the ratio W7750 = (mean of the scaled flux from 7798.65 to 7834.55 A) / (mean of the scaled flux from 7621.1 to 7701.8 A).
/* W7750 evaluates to 1.1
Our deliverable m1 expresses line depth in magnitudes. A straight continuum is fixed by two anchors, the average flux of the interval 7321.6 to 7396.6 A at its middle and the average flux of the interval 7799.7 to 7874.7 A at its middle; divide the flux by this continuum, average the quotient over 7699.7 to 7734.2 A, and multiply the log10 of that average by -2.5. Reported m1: 0.01 mag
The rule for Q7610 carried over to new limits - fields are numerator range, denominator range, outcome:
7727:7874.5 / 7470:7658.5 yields 1.07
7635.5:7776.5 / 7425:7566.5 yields 1.05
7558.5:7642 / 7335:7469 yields 1.07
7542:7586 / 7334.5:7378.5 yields 1.05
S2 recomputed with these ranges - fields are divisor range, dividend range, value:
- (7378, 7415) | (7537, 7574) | 1.02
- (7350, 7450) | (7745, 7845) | 1.01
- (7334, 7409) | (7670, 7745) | 1.00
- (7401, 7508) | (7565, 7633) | 1.02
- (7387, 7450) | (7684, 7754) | 1.00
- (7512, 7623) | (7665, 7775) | 0.98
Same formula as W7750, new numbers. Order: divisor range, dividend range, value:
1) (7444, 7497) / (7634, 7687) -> 1.03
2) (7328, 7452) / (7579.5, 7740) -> 1.07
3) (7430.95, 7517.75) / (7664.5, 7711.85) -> 1.02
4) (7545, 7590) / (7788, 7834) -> 1.09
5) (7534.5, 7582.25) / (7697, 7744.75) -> 1.04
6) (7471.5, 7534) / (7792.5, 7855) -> 1.10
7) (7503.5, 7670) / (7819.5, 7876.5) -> 1.09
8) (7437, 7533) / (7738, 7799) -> 1.09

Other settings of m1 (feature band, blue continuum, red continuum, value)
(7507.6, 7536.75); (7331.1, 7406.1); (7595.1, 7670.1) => 0.02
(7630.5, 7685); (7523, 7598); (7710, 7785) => 0.03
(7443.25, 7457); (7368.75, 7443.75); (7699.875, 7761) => 0.01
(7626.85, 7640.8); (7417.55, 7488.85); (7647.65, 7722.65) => 0.00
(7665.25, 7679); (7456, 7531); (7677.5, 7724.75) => 0.06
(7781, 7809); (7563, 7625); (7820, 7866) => 0.04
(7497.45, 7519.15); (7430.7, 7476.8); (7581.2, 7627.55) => 0.04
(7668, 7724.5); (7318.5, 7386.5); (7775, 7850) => 0.02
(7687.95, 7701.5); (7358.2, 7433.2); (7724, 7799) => 0.05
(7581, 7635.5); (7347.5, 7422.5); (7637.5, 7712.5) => -0.05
